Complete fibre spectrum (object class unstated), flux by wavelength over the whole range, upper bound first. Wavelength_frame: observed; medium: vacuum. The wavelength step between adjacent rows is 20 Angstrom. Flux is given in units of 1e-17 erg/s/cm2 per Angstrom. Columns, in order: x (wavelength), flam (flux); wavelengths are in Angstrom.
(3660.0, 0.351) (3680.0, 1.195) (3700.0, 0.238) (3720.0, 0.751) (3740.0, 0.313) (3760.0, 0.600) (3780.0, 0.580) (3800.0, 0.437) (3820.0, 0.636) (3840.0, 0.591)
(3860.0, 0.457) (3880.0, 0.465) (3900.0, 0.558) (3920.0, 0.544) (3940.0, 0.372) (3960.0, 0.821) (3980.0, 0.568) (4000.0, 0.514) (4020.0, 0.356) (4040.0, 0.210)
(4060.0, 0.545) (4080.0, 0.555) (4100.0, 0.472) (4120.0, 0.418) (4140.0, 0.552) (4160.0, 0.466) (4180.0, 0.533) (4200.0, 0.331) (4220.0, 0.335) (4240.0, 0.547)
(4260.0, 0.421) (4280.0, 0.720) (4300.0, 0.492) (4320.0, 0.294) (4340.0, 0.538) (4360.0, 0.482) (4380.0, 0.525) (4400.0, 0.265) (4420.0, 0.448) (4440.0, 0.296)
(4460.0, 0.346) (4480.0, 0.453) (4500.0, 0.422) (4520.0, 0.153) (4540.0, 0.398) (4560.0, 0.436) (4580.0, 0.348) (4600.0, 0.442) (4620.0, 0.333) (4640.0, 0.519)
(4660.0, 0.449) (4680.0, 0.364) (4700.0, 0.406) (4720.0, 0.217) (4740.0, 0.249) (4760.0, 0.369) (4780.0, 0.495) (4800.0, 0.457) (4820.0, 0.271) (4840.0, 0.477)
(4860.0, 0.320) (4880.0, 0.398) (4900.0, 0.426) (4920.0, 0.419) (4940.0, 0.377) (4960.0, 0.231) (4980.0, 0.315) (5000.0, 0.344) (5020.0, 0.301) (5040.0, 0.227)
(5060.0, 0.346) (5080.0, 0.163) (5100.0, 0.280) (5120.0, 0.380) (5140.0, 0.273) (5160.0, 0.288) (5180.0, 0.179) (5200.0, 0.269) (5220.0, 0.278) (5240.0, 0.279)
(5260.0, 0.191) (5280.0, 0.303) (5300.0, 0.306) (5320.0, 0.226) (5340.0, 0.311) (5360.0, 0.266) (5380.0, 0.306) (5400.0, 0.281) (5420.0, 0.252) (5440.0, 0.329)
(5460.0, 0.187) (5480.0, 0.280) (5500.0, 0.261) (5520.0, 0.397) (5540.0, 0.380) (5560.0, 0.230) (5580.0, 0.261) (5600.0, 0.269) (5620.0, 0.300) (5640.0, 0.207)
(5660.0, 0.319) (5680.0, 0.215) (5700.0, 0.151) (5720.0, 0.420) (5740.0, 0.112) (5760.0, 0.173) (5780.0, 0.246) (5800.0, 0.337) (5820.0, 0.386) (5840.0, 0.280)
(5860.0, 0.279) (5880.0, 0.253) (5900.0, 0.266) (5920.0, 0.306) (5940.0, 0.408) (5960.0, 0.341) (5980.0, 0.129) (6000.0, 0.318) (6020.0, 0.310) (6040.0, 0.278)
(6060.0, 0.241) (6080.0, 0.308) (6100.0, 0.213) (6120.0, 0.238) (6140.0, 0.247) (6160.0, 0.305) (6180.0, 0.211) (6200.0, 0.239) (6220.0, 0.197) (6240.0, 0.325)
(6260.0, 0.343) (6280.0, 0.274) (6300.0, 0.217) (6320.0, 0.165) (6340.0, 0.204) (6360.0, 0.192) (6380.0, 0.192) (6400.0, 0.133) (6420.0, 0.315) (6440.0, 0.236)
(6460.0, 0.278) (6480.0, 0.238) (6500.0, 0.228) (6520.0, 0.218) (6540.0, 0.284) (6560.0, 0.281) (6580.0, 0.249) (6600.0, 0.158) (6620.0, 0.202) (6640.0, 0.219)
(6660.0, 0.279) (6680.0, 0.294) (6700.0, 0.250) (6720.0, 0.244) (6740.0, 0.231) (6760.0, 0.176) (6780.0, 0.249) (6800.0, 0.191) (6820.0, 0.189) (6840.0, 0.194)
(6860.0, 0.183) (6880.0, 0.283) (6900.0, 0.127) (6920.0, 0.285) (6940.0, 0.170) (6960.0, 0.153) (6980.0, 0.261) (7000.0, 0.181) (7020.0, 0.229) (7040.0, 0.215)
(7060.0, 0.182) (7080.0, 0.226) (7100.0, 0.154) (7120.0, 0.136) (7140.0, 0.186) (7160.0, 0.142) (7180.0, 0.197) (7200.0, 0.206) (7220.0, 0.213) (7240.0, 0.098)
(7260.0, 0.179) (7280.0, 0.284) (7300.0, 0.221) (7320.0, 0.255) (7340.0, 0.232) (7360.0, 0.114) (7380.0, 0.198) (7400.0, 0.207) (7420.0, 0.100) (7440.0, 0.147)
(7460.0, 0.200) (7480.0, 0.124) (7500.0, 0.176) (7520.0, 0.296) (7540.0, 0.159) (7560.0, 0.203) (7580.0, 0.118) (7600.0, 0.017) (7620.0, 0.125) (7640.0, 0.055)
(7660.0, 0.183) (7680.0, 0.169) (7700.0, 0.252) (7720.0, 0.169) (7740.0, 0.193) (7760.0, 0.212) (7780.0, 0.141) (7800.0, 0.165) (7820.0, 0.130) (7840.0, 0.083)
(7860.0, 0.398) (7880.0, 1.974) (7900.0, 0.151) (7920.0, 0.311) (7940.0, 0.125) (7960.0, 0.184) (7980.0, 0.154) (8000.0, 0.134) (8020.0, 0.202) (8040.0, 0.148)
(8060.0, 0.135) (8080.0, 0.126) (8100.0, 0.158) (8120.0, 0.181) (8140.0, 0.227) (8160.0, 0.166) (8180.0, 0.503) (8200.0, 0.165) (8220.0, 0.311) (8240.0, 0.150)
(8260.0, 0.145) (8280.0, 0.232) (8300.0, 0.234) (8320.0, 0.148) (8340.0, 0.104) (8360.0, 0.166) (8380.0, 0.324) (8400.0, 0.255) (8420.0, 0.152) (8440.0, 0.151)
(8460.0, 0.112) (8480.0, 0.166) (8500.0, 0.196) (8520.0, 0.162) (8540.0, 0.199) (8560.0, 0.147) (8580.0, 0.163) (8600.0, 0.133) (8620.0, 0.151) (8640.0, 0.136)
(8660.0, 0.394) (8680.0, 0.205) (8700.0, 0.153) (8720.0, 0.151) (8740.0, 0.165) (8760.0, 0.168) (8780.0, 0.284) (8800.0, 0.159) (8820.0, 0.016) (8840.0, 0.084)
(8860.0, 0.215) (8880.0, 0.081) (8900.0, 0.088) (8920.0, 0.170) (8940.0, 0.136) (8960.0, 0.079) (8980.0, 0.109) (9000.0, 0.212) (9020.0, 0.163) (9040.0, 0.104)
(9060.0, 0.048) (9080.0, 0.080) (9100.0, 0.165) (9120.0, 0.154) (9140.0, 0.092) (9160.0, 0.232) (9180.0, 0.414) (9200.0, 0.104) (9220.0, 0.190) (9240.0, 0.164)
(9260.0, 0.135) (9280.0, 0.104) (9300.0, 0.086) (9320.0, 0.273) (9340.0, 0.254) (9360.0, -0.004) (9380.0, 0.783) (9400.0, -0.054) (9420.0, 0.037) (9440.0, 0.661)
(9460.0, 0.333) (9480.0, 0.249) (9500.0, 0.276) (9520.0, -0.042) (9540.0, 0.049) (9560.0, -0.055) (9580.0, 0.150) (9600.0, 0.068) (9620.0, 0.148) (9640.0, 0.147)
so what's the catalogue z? 1.112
